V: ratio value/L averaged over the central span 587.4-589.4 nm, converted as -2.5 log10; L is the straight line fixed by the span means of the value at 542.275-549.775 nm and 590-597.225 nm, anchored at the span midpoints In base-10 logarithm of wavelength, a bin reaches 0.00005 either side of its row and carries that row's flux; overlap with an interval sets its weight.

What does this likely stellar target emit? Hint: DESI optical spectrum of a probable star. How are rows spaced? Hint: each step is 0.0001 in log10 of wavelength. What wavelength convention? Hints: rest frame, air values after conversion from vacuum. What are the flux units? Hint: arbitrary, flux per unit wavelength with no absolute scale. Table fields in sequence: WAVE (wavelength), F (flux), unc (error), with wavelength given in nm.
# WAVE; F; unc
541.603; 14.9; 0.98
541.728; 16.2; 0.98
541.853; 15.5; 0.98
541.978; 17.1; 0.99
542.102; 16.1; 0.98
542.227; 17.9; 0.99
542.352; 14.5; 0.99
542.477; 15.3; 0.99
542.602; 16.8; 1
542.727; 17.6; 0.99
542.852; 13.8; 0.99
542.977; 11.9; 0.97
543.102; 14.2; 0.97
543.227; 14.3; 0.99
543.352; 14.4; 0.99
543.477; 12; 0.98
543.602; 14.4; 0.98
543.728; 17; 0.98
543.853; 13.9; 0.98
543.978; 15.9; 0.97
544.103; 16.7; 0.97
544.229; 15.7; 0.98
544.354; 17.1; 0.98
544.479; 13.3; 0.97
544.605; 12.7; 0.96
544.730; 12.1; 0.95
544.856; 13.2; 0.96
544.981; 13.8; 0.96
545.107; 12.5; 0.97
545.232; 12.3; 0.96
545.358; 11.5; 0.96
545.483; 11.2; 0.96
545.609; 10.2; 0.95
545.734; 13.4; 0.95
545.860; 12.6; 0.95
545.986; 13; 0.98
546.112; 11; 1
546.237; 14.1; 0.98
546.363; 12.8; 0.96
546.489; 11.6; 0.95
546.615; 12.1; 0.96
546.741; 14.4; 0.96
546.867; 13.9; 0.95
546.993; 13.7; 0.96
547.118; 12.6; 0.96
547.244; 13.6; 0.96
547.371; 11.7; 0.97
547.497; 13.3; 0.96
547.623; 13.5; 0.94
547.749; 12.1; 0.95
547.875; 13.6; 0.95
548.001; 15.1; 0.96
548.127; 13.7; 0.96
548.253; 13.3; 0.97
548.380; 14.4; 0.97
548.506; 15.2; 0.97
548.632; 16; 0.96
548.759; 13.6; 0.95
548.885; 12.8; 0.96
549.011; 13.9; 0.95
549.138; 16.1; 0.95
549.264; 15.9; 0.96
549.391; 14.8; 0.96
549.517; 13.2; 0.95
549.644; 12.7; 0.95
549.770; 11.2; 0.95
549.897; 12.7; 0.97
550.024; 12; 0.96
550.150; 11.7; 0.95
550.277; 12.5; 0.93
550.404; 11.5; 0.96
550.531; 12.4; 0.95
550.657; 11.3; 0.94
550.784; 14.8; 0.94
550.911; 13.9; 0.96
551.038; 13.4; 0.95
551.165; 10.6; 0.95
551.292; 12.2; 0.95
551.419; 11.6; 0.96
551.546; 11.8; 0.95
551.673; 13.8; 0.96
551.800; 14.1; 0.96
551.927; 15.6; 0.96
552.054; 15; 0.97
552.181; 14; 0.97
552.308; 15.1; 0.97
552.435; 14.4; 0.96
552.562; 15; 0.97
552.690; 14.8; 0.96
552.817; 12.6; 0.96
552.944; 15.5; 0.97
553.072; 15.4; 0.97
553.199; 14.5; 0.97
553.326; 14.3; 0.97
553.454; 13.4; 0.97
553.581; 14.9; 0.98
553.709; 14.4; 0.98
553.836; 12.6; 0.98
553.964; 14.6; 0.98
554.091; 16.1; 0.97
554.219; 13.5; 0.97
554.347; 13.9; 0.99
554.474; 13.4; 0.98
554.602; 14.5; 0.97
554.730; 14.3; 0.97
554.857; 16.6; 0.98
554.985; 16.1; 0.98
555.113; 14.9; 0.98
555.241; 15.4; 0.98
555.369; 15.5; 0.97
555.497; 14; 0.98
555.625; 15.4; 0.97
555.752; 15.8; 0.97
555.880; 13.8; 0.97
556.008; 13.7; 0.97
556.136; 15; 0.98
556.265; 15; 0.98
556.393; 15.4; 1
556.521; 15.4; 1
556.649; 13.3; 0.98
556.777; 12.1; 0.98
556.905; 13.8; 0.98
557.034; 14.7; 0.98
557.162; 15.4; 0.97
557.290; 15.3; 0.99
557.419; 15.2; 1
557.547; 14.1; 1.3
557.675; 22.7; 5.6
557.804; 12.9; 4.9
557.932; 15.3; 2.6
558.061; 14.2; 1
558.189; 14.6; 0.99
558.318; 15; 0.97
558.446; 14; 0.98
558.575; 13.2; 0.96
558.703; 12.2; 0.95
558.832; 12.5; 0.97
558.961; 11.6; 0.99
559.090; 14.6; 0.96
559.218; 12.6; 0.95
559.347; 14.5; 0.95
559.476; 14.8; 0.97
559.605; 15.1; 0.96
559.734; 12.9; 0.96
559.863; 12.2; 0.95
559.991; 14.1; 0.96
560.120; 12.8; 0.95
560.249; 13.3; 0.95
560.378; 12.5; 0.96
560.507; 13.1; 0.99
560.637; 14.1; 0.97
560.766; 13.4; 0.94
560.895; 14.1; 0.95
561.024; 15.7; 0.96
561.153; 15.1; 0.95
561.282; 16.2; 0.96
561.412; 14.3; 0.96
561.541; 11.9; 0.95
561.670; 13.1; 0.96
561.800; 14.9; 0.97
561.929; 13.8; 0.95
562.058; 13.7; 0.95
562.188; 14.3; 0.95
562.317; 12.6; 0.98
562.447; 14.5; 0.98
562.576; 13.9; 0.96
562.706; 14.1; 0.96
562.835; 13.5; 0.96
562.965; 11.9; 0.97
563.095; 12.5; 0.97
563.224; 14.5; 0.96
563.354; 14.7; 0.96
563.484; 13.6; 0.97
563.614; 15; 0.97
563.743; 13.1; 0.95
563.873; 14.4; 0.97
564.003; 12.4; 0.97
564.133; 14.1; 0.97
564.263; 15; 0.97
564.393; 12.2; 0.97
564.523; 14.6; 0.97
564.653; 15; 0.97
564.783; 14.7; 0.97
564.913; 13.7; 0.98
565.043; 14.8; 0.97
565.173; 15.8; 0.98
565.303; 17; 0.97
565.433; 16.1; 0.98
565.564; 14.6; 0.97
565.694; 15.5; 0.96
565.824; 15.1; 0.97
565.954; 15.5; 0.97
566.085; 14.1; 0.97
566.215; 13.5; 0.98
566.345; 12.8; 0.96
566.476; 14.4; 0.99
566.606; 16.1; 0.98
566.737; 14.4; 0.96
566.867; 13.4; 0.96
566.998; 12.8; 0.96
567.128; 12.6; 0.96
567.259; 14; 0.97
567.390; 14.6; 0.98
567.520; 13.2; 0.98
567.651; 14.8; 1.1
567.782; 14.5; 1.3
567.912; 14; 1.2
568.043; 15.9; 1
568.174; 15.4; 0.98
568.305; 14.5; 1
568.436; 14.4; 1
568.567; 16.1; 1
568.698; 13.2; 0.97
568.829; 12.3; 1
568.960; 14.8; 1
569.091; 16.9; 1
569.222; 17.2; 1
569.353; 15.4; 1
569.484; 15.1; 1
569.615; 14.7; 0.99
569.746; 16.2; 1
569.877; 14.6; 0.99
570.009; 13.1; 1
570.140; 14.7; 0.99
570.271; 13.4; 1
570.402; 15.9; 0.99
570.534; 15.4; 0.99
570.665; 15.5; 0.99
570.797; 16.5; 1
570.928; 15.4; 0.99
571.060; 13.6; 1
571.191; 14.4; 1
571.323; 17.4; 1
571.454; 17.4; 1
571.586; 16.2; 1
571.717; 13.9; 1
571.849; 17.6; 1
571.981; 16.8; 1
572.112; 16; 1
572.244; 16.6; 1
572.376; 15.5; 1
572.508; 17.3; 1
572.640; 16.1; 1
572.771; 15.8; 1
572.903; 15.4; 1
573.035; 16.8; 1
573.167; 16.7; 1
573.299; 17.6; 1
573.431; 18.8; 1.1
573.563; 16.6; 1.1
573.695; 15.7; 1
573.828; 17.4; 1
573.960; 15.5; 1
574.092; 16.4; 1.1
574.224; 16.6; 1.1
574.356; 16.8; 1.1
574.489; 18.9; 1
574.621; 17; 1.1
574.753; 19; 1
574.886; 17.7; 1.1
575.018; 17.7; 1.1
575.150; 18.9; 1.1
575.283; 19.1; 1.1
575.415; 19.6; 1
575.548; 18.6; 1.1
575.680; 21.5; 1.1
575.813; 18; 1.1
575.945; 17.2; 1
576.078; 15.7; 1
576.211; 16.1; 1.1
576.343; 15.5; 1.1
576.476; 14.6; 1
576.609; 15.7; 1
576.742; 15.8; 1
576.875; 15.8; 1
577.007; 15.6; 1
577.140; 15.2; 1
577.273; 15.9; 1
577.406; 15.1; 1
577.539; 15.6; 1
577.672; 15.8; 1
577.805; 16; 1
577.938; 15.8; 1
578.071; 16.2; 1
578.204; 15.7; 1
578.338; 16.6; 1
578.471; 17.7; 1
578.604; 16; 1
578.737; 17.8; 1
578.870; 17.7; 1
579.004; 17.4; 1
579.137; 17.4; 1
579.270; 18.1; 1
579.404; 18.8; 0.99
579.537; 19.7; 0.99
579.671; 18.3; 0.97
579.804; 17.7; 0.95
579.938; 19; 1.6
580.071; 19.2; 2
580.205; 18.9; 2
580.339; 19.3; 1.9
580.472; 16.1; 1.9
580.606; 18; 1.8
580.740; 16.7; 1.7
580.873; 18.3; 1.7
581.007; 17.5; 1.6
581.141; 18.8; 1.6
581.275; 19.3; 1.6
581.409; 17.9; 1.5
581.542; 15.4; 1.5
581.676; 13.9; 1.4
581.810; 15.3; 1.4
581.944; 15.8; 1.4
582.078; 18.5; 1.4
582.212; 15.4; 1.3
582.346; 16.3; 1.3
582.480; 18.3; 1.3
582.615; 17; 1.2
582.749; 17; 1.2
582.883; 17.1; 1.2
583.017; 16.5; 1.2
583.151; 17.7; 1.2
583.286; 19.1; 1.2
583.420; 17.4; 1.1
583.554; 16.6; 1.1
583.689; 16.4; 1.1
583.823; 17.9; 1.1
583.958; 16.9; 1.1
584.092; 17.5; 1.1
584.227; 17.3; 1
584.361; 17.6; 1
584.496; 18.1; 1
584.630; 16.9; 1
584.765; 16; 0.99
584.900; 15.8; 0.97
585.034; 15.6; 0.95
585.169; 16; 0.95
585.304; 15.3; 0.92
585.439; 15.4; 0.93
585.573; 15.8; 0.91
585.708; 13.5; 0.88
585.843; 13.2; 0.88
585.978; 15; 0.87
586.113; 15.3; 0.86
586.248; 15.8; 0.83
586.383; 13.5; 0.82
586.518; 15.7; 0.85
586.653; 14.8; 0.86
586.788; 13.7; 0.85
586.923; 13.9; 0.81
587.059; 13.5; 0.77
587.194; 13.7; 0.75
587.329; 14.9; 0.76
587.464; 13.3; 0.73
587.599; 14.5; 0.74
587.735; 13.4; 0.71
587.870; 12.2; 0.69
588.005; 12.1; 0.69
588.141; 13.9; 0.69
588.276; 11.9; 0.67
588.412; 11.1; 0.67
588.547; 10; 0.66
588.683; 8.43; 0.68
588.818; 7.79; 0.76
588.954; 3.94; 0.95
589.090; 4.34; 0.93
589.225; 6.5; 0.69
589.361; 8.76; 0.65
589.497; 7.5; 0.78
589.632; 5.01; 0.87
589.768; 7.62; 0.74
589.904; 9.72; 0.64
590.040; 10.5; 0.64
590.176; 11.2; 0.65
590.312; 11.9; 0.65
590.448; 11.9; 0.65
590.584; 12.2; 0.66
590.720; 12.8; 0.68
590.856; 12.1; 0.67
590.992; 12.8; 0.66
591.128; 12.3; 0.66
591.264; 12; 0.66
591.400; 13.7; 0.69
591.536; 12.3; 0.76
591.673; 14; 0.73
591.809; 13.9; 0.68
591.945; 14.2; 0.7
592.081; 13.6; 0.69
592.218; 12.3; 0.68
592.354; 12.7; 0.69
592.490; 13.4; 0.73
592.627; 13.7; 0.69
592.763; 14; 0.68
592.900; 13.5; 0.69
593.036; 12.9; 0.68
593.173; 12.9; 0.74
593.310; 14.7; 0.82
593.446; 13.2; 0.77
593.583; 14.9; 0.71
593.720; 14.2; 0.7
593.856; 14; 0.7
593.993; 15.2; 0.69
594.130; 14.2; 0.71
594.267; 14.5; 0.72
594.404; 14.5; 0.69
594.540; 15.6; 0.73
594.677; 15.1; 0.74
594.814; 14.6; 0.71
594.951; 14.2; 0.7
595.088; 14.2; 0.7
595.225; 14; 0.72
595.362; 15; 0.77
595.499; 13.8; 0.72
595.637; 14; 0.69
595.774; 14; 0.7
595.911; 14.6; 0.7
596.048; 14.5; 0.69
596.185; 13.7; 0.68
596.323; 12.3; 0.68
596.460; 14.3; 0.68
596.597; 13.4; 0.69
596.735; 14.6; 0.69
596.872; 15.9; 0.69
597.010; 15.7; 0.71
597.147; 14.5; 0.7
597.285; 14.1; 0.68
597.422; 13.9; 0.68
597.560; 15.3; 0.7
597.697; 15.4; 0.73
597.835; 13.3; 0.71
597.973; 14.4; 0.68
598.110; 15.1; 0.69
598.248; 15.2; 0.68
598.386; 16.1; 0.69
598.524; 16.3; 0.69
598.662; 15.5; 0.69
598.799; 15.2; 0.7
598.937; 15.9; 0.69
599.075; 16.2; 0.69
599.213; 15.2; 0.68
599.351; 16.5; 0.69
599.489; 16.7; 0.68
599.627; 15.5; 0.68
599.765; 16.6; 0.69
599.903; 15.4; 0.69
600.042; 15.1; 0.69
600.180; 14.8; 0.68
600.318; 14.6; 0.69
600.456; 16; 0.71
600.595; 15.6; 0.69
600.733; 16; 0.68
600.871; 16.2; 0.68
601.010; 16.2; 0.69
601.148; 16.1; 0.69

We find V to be 0.32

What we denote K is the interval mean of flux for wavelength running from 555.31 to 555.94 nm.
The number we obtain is 14.9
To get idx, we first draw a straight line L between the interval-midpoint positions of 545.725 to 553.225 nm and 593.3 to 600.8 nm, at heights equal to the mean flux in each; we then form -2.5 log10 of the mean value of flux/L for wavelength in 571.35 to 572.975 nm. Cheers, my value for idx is -0.15 mag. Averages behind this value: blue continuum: 13.4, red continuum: 14.9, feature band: 16.3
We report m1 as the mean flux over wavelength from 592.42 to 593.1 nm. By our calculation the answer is 13.5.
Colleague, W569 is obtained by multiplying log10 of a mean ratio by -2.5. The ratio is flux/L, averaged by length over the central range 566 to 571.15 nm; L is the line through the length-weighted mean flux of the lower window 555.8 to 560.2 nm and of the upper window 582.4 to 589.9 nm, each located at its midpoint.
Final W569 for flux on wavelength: -0.039 mag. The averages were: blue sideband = 14.2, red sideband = 13.8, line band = 14.6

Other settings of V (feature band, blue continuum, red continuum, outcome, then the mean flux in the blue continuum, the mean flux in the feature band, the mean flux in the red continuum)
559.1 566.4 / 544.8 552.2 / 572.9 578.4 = 0.075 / 13.1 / 14.1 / 16.8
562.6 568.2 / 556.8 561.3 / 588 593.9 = -0.048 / 14.2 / 14.3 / 11.5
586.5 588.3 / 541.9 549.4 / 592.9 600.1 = 0.070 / 13.9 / 13.7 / 14.7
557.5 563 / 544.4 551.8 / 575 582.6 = 0.052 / 13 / 14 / 17.1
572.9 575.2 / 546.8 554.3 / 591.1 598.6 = -0.231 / 13.7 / 17.2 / 14.2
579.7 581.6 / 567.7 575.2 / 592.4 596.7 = -0.185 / 15.9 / 18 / 14.1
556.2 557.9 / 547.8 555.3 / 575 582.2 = -0.033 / 13.9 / 15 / 17.2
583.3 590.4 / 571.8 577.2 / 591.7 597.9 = 0.161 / 17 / 13.2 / 14.1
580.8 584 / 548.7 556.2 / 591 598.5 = -0.212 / 13.9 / 17.1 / 14.1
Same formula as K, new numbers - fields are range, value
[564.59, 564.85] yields 14.8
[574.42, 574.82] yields 18.3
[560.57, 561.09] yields 14.3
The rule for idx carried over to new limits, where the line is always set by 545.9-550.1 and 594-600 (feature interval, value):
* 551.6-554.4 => -0.066 mag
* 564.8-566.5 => -0.068 mag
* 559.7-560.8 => 0.051 mag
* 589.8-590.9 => 0.275 mag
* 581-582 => -0.160 mag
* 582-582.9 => -0.181 mag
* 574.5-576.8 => -0.227 mag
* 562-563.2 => 0.030 mag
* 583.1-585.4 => -0.168 mag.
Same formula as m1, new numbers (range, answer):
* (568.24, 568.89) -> 14.1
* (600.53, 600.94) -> 16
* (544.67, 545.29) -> 12.8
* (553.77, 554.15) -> 14.4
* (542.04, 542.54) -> 15.9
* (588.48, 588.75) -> 9.2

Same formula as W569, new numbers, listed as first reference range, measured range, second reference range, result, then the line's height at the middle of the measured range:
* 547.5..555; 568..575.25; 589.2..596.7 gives -0.20 mag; 13.4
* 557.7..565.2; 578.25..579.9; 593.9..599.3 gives -0.24 mag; 14.3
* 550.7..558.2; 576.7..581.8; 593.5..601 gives -0.16 mag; 14.7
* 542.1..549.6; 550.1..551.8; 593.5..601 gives 0.12 mag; 14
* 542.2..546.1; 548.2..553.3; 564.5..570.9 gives 0.04 mag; 14.2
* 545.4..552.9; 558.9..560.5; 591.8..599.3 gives 0.01 mag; 13.5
